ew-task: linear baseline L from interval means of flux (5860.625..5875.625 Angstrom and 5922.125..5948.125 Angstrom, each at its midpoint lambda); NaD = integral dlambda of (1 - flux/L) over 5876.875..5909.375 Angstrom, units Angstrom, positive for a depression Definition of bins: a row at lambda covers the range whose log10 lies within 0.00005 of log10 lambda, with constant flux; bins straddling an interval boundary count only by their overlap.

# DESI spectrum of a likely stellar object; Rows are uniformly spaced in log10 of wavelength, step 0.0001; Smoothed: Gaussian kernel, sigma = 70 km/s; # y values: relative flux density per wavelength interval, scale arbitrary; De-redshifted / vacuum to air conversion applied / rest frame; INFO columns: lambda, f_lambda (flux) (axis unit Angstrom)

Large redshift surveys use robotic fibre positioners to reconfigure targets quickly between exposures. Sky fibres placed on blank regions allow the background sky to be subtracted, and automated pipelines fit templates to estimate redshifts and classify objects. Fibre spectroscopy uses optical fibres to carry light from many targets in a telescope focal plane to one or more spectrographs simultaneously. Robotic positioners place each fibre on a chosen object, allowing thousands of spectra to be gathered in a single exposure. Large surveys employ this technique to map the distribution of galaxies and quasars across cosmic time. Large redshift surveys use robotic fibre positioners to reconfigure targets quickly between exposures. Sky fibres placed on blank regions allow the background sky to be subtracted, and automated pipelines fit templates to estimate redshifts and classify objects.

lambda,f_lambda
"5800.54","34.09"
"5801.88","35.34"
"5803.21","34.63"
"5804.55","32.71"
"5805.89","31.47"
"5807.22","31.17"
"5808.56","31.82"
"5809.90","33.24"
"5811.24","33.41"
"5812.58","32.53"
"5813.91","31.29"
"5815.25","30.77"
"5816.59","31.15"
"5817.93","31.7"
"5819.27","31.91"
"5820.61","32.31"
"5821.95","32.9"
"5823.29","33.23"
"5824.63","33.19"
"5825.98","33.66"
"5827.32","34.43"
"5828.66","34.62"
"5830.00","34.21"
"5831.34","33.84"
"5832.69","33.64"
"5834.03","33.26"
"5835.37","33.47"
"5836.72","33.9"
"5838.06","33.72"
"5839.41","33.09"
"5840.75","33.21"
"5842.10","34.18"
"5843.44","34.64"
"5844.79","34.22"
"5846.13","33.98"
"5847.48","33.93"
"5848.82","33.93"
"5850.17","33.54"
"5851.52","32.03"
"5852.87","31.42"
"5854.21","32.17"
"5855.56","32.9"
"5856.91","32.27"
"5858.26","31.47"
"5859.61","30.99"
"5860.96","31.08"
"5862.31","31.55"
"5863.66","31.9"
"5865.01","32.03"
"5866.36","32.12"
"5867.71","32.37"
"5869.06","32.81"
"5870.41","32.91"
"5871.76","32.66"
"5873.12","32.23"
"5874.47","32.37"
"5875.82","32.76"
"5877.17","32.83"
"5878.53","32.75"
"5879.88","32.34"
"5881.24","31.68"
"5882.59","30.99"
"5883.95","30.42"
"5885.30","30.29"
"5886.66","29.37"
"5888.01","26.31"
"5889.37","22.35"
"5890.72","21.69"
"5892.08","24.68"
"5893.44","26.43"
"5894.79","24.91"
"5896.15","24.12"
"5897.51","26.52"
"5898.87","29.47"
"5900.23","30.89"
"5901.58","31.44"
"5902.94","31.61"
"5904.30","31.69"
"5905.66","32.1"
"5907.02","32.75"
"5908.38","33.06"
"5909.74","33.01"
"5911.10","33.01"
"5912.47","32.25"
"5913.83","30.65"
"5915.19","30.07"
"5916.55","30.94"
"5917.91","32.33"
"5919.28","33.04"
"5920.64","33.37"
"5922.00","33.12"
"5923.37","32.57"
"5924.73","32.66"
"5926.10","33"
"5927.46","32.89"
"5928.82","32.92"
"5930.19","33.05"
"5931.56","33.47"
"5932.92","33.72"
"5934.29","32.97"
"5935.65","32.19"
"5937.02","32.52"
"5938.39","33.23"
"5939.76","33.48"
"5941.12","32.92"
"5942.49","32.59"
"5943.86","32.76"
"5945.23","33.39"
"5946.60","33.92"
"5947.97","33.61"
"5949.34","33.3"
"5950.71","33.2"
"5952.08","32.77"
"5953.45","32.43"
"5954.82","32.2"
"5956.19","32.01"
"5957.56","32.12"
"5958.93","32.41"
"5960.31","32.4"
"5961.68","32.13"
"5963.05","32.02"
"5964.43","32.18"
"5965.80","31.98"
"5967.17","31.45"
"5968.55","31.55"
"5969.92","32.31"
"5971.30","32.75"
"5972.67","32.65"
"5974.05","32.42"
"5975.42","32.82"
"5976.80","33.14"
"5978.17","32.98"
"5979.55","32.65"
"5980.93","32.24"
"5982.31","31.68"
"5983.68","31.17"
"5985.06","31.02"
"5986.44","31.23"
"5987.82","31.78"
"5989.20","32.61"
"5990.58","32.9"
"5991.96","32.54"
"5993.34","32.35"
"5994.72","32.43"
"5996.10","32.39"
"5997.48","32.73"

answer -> 3.3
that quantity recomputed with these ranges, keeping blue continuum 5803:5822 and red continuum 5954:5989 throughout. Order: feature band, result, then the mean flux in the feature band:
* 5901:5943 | -0.5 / 32.5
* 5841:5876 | -0.6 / 32.6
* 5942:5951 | -0.3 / 33.3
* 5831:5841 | -0.4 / 33.5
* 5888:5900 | 2.5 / 25.3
